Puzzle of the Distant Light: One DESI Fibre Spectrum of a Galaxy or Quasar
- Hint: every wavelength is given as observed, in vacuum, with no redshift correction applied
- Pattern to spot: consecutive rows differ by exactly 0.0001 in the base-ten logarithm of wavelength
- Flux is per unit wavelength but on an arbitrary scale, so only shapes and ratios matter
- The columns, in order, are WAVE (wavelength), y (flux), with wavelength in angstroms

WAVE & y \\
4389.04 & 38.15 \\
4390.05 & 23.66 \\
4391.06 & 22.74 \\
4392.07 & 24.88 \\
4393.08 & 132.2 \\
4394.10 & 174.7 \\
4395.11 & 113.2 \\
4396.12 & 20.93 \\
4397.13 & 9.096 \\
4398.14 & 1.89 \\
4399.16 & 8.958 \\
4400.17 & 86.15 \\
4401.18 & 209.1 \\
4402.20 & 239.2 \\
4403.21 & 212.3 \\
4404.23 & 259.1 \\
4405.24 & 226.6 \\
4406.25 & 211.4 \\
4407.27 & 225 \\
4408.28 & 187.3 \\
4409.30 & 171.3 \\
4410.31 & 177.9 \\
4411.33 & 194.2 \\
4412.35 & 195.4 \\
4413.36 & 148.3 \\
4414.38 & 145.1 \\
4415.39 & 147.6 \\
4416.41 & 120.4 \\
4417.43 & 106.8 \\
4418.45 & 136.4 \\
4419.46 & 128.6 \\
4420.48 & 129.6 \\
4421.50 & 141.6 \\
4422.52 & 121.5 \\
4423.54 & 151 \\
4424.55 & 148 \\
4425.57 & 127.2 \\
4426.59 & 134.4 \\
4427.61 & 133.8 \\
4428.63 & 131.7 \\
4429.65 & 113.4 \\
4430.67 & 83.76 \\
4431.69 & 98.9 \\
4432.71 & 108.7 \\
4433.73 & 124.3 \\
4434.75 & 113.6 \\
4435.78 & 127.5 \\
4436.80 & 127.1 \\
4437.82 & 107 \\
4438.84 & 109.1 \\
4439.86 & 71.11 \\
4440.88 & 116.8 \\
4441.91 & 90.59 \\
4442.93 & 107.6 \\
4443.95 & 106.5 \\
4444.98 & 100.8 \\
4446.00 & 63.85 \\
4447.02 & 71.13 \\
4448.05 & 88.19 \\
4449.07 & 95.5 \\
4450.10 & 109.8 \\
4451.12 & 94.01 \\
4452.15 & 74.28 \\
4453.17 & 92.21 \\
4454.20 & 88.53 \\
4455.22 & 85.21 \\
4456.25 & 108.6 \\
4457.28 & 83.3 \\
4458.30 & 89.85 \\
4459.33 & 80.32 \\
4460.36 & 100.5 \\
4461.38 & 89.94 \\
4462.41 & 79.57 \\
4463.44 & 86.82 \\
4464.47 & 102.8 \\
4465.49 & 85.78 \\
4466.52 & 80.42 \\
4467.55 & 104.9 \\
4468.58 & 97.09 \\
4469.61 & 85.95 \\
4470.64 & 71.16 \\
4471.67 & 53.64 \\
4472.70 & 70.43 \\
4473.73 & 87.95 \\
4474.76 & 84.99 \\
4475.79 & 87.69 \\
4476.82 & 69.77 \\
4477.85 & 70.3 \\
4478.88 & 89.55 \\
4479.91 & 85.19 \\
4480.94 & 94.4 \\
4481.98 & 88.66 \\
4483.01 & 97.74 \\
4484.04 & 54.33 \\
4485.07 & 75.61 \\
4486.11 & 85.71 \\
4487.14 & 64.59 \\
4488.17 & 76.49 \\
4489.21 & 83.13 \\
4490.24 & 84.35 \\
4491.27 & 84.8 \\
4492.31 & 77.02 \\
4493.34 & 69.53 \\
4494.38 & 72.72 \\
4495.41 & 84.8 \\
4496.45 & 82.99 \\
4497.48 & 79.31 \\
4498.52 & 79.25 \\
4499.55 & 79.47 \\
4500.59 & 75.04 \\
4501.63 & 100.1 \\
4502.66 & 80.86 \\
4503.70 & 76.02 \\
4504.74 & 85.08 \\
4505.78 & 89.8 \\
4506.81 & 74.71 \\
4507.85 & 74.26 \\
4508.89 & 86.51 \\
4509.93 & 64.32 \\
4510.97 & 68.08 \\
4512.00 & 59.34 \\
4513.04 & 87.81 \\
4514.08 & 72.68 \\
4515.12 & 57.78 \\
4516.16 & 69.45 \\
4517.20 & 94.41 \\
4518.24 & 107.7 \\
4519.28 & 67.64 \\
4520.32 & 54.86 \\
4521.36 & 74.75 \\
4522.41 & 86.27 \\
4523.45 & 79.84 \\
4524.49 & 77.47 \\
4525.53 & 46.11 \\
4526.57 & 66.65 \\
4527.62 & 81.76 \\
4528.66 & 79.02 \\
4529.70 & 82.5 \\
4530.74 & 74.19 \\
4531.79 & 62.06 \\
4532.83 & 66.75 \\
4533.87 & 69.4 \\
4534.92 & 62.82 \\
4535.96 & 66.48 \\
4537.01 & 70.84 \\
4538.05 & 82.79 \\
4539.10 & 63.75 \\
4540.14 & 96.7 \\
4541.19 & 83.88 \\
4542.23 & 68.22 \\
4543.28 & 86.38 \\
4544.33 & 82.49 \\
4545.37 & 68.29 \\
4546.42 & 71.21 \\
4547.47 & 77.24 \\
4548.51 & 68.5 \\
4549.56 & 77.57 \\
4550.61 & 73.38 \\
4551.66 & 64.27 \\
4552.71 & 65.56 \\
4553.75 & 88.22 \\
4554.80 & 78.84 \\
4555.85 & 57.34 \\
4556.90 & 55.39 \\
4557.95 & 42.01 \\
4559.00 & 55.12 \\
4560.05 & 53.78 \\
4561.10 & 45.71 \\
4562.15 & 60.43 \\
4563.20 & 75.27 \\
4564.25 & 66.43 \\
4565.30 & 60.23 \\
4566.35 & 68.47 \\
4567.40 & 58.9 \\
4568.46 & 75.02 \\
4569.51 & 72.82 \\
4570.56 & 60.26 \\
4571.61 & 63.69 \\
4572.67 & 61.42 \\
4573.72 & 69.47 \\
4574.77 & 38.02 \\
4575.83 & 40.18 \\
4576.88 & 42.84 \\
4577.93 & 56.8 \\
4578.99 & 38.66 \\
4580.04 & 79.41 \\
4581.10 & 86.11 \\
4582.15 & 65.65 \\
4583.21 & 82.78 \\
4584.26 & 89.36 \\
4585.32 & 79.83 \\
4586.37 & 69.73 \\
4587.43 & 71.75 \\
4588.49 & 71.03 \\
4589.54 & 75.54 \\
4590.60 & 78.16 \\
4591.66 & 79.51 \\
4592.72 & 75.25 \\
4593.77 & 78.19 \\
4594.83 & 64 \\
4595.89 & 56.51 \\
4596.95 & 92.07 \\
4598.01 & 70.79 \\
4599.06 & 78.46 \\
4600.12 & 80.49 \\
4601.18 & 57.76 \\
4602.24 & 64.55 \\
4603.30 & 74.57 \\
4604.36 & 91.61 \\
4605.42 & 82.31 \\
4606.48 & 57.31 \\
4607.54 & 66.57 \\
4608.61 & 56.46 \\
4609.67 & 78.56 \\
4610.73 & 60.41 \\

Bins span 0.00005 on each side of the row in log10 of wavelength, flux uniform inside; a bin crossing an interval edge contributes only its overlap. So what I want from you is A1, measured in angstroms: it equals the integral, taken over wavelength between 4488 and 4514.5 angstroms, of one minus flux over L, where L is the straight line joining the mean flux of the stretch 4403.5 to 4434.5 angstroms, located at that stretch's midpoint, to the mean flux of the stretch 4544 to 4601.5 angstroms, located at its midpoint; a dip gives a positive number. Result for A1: 6.9 angstroms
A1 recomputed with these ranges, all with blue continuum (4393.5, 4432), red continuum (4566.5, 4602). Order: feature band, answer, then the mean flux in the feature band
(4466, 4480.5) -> 4.3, 81.4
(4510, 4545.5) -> 7.0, 74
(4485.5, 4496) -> 2.9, 78.3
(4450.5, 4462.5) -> 3.3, 89.4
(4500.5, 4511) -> 2.2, 80.2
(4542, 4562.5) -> 3.8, 67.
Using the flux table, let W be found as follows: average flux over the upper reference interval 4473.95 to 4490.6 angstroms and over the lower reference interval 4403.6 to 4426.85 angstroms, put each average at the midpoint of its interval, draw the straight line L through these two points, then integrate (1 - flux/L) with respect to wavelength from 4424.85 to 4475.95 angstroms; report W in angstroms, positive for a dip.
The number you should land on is 9.7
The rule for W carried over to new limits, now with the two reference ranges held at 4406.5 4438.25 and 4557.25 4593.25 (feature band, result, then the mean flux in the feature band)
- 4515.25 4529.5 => 2.4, 75.5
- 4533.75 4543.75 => 0.9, 75.3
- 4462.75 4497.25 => 9.3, 81.5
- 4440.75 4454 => 3.6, 92.3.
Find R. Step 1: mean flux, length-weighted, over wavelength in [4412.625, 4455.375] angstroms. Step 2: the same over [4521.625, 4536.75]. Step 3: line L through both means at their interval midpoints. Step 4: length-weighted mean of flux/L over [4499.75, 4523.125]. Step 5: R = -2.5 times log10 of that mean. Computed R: 0.02 mag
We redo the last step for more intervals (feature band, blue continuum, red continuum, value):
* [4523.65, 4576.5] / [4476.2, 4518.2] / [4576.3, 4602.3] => 0.11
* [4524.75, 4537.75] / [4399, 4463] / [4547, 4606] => 0.23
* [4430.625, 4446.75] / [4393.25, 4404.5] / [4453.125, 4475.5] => -0.05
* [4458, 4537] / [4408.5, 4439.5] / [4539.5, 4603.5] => 0.27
